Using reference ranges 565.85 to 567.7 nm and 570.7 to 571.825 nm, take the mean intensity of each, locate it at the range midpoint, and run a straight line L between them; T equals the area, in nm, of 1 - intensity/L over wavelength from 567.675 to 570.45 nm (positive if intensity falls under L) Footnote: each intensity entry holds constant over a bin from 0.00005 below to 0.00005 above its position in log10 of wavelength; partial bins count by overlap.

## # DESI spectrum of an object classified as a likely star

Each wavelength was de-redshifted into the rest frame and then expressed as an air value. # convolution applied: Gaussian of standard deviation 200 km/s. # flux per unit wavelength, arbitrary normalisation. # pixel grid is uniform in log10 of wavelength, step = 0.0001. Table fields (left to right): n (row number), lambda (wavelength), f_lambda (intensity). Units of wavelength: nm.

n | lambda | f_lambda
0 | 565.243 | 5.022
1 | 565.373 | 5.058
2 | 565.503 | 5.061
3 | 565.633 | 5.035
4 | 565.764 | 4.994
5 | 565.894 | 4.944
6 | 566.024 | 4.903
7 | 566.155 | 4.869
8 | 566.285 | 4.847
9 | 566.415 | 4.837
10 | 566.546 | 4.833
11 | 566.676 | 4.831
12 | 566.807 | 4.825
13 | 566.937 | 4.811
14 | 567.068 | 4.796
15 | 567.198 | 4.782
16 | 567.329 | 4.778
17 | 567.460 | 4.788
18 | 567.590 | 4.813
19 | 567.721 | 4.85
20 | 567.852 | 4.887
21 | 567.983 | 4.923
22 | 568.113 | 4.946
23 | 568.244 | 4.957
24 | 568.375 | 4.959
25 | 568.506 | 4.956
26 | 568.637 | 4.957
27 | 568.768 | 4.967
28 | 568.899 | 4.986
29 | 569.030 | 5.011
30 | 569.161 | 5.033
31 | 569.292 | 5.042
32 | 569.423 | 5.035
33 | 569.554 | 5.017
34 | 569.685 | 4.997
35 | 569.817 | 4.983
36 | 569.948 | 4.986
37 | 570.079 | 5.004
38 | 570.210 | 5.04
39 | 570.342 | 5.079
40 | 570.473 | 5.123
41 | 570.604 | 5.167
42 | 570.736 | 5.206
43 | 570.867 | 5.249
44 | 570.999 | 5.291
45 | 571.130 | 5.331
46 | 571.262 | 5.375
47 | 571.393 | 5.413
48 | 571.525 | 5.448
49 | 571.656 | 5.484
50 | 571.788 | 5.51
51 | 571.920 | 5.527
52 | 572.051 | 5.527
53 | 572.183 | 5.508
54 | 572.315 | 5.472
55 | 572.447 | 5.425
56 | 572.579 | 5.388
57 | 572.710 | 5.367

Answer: 0.07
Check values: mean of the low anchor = 4.83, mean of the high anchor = 5.37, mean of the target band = 4.98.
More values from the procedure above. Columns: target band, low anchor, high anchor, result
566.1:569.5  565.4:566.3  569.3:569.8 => 0.06 nm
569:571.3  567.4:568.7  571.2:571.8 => 0.06 nm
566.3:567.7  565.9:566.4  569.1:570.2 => 0.03 nm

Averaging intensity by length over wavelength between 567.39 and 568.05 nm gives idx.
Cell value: 4.85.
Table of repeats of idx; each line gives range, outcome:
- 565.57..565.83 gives 5.01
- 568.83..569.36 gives 5.02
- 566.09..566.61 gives 4.85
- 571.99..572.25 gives 5.51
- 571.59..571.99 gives 5.52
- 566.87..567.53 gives 4.8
